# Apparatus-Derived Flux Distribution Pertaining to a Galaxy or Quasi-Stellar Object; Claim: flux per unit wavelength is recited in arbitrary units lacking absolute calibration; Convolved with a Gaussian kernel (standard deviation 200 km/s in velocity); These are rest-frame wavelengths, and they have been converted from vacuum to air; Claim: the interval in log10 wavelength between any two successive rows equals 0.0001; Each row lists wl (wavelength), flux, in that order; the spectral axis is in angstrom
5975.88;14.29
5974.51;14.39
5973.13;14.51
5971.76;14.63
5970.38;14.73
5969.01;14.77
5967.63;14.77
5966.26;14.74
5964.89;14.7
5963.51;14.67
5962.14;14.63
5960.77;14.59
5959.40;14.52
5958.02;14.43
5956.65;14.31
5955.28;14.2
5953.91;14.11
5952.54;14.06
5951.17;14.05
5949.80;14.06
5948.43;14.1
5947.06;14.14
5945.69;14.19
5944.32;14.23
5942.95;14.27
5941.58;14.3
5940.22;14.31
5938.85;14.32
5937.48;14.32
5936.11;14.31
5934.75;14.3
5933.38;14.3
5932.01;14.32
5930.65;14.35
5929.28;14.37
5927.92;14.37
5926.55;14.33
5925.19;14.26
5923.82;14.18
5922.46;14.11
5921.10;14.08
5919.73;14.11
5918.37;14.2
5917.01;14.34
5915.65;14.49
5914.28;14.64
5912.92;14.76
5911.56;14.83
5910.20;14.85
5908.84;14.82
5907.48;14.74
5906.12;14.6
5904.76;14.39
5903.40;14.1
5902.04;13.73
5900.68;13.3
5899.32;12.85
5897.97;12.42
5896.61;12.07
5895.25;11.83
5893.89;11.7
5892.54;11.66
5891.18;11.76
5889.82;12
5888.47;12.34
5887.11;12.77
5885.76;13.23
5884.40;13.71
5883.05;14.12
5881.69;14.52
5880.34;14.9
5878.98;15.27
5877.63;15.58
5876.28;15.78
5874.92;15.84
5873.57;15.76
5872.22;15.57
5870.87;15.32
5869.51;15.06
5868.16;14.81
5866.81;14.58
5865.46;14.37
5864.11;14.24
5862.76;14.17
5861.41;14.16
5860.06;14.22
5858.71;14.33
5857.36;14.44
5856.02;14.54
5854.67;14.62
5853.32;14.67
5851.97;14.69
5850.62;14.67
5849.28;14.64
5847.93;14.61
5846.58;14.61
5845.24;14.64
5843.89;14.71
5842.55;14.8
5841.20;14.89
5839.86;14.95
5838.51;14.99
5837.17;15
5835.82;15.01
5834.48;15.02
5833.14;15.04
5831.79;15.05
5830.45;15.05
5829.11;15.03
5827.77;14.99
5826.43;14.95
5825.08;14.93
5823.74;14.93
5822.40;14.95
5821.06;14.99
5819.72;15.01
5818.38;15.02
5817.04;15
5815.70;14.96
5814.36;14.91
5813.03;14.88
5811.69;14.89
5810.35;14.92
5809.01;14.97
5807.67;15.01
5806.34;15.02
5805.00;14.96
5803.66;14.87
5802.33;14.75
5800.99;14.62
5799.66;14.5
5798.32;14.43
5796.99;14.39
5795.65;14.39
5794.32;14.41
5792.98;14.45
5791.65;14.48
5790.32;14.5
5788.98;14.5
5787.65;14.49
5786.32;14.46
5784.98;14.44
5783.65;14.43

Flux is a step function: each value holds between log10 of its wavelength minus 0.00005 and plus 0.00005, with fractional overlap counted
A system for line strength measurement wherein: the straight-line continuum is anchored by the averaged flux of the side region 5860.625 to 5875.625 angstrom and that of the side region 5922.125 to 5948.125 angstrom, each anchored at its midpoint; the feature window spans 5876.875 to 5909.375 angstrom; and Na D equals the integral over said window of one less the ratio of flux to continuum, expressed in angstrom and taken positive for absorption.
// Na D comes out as 2.7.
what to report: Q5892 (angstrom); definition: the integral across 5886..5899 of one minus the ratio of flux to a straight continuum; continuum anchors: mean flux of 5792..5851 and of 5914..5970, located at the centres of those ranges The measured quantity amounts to 2.2 angstrom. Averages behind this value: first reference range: 14.8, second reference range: 14.3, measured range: 12.1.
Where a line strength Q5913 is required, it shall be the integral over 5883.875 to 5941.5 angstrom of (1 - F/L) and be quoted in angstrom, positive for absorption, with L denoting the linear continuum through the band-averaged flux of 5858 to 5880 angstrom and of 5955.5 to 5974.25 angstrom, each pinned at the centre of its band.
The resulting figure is 3.89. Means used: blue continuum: 14.9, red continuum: 14.6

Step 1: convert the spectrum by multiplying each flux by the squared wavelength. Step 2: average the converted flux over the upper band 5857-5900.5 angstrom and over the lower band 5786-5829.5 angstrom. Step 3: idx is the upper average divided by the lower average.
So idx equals 0.96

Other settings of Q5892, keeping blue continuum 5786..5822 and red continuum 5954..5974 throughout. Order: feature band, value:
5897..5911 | 0.7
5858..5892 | 0.8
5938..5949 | 0.3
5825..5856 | -0.3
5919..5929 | 0.3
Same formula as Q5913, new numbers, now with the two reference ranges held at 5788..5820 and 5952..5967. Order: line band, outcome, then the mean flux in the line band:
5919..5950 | 0.6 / 14.2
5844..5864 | 0.2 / 14.5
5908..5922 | 0.0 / 14.5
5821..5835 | -0.3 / 15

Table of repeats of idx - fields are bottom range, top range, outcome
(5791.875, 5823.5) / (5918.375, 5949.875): 1.01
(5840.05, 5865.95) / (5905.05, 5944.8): 1.01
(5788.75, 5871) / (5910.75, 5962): 1.01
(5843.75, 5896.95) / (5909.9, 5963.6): 1.03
